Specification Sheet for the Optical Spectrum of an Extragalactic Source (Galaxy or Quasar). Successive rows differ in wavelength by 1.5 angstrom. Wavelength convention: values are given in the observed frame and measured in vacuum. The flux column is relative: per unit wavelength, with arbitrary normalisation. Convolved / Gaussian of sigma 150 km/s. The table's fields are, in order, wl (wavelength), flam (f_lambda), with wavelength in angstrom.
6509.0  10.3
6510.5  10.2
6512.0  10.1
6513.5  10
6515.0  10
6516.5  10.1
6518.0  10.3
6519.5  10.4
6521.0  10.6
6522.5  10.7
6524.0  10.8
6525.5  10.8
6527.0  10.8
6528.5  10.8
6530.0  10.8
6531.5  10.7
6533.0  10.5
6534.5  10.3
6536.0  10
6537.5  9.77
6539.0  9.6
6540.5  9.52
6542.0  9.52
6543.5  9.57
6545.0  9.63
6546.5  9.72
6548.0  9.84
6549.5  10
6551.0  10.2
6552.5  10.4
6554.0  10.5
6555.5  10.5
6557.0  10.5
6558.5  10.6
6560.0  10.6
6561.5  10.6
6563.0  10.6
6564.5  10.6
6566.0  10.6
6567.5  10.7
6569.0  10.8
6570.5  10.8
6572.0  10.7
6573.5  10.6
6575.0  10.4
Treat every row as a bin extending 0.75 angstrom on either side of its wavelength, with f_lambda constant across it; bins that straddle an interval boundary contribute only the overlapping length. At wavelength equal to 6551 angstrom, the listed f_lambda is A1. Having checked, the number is 10.2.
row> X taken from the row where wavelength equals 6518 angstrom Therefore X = 10.3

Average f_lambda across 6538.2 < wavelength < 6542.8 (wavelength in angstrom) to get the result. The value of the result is 9.55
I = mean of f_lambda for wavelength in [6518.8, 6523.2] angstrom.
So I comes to 10.6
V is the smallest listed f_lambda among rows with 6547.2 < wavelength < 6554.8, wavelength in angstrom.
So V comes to 9.84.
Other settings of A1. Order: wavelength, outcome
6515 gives 10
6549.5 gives 10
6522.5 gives 10.7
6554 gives 10.5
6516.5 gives 10.1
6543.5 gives 9.57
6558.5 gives 10.6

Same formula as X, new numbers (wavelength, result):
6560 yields 10.6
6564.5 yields 10.6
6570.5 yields 10.8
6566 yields 10.6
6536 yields 10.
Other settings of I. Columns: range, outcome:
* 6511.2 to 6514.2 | 10.1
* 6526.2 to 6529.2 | 10.8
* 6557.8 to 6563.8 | 10.6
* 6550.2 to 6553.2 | 10.3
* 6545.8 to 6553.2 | 10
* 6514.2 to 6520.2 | 10.2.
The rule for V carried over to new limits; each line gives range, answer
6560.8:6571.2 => 10.6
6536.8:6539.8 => 9.6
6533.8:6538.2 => 9.77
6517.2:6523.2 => 10.3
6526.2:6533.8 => 10.5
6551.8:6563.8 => 10.4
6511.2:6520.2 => 10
